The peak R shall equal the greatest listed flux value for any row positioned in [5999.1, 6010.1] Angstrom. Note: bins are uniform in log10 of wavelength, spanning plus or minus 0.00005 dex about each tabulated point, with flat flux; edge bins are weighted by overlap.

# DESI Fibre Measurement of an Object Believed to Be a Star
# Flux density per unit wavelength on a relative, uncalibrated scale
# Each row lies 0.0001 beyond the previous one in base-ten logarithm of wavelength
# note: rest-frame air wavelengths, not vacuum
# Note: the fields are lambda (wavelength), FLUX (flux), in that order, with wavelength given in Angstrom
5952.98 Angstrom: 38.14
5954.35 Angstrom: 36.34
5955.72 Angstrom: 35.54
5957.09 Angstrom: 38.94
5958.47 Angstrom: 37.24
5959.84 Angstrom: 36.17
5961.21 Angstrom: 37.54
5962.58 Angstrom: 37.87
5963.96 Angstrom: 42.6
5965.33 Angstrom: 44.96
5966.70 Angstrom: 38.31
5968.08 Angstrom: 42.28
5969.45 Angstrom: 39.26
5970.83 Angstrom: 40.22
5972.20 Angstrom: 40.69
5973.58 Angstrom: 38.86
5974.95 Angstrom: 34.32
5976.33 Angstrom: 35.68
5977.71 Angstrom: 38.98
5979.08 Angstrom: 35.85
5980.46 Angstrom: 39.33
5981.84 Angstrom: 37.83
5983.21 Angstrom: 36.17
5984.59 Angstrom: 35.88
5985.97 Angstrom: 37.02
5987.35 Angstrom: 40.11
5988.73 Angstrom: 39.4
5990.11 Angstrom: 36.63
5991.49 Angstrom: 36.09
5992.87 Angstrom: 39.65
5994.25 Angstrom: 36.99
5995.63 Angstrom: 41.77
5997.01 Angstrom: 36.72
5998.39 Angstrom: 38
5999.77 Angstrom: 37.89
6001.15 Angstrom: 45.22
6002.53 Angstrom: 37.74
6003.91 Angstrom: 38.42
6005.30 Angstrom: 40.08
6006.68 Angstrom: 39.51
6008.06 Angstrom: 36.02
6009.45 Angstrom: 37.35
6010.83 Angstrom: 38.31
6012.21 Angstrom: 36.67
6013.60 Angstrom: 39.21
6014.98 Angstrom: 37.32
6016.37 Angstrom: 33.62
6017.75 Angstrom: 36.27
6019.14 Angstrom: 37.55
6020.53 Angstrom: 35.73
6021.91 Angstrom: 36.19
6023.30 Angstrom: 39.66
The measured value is 45.22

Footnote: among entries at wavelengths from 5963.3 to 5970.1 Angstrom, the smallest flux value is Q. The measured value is 38.31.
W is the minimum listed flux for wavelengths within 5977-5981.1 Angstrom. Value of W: 35.85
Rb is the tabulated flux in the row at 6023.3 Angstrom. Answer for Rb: 39.66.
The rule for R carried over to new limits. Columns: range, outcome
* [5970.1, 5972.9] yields 40.69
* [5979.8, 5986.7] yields 39.33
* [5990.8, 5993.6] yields 39.65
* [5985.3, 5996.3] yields 41.77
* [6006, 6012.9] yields 39.51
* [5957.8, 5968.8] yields 44.96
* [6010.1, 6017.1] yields 39.21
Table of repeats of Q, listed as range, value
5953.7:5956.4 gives 35.54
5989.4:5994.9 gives 36.09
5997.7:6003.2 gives 37.74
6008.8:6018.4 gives 33.62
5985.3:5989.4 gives 37.02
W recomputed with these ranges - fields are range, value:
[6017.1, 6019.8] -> 36.27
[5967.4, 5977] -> 34.32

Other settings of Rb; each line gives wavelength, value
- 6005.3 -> 40.08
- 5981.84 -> 37.83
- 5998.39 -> 38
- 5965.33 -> 44.96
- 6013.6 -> 39.21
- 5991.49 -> 36.09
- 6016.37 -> 33.62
